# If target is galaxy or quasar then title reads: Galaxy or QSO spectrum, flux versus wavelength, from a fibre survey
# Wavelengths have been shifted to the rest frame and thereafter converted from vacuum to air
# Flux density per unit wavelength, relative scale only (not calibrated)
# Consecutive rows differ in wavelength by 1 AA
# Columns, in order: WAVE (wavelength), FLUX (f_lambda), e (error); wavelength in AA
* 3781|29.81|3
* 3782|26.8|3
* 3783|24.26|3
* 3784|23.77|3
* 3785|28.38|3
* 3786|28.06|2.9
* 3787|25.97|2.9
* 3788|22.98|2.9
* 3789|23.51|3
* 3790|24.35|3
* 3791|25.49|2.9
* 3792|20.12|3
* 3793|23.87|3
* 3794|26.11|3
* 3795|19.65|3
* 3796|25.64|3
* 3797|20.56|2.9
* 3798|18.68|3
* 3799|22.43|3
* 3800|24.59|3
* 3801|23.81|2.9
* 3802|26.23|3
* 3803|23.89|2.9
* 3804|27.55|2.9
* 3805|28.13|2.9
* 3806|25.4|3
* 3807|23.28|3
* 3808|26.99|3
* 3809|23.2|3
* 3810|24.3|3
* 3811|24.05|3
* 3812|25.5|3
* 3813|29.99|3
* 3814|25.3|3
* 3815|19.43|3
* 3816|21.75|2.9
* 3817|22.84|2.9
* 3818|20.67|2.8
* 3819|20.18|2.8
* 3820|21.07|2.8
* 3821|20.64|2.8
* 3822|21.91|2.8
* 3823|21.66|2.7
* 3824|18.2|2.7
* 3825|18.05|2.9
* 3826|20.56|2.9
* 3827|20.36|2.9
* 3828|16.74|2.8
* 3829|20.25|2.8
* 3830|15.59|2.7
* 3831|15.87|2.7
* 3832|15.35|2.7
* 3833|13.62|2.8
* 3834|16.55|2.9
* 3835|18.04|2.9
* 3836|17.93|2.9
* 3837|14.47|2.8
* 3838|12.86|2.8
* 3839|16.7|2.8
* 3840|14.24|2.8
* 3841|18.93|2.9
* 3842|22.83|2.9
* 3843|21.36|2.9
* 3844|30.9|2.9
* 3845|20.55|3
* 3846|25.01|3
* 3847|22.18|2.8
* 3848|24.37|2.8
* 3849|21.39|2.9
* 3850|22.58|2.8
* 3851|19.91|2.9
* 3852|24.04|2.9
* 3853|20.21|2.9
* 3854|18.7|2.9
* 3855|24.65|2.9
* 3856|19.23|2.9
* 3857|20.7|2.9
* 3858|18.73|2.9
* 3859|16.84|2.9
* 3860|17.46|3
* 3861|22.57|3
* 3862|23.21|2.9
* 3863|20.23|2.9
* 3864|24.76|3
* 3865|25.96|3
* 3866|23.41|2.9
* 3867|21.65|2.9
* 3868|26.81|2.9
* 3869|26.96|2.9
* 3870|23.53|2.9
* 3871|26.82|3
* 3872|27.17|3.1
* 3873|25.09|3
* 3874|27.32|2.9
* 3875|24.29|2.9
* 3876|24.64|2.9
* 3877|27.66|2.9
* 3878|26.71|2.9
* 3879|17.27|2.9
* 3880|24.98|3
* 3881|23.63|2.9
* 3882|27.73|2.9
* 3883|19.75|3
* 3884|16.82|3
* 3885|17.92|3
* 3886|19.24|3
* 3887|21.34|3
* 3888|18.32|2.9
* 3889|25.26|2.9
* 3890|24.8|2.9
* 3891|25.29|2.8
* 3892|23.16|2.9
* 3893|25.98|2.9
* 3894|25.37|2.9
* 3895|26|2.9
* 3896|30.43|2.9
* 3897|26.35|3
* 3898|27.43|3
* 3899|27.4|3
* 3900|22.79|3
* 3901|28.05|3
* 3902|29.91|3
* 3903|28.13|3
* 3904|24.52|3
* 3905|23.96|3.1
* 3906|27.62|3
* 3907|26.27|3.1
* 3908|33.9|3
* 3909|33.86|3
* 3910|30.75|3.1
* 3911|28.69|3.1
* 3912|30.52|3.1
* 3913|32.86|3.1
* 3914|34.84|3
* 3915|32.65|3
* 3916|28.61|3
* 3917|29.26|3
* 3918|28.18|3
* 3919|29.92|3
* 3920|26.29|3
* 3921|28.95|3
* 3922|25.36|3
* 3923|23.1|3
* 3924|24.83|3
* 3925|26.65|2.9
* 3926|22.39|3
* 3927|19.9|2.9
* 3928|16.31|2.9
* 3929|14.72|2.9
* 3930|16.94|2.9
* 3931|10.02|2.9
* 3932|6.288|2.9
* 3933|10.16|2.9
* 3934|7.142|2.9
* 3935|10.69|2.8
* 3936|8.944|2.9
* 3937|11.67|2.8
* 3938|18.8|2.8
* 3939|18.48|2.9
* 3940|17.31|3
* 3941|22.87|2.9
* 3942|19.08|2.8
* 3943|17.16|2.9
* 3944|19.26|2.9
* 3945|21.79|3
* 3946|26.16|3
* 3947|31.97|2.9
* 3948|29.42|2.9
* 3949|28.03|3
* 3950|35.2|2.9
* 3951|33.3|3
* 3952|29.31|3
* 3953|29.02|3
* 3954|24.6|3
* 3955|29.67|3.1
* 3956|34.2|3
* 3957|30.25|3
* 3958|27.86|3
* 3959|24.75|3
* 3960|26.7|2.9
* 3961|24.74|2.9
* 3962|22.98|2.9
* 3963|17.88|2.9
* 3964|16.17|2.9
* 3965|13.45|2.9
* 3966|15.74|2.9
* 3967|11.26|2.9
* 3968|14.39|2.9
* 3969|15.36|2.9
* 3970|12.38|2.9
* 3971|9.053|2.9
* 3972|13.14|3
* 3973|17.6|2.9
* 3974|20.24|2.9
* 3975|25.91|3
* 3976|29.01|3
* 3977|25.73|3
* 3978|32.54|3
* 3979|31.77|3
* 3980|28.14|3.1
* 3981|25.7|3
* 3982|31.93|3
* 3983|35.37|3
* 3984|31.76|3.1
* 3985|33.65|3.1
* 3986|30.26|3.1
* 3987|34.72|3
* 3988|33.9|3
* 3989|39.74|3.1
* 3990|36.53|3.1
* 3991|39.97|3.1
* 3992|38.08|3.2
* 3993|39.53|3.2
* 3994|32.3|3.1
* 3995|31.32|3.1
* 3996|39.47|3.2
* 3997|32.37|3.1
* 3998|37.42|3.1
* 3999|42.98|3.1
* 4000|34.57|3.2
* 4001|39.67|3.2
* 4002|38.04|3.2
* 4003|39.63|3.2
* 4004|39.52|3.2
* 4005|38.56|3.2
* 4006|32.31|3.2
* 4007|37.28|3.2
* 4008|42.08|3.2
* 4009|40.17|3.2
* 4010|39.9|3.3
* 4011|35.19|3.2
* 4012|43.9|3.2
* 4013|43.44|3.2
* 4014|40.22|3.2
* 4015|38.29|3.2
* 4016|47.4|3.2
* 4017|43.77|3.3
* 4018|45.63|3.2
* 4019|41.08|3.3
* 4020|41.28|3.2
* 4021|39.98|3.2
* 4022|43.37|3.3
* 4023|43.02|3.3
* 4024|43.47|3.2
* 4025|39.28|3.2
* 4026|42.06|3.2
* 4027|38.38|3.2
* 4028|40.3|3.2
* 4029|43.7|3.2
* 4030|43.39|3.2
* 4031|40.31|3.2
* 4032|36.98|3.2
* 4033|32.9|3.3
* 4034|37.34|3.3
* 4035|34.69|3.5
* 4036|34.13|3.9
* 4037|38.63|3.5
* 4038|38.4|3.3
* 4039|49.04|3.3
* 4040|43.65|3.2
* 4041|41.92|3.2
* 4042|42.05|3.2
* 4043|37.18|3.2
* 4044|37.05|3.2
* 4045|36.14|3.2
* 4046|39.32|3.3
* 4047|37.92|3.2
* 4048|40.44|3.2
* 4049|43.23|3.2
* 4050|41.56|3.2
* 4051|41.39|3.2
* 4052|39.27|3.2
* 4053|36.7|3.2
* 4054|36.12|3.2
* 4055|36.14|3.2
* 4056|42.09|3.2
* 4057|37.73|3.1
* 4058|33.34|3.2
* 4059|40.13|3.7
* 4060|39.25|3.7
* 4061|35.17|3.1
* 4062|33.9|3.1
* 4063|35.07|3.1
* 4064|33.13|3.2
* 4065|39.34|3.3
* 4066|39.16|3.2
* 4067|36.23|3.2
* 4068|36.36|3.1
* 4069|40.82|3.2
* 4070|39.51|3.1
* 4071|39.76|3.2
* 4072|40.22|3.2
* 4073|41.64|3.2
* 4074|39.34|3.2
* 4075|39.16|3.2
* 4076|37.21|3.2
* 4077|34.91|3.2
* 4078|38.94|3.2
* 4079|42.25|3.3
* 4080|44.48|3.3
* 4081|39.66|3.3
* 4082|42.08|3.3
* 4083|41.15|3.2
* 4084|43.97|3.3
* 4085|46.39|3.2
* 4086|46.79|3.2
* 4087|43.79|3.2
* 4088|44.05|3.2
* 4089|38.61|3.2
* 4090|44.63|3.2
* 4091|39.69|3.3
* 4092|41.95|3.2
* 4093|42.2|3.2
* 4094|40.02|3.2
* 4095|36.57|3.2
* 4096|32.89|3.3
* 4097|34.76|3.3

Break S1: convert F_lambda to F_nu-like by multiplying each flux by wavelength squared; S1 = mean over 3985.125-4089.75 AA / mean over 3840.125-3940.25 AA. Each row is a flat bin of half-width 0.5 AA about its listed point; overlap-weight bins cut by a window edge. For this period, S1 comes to 1.82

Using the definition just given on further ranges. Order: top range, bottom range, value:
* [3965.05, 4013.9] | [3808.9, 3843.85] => 1.73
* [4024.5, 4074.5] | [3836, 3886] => 1.93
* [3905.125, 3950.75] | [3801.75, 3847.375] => 1.16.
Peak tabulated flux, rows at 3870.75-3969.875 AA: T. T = 35.2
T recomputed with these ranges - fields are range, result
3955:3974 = 34.2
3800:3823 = 29.99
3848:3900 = 30.43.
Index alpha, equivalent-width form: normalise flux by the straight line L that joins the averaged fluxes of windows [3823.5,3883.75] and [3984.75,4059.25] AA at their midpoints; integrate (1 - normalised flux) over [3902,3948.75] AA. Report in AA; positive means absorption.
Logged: 8.9 AA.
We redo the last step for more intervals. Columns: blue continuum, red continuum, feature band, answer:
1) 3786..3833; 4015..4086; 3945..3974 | 8.86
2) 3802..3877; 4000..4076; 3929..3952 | 8.71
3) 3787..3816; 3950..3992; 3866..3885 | 0.61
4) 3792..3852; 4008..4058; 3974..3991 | 1.97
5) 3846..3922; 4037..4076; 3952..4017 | 5.12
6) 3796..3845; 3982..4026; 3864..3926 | 4.74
